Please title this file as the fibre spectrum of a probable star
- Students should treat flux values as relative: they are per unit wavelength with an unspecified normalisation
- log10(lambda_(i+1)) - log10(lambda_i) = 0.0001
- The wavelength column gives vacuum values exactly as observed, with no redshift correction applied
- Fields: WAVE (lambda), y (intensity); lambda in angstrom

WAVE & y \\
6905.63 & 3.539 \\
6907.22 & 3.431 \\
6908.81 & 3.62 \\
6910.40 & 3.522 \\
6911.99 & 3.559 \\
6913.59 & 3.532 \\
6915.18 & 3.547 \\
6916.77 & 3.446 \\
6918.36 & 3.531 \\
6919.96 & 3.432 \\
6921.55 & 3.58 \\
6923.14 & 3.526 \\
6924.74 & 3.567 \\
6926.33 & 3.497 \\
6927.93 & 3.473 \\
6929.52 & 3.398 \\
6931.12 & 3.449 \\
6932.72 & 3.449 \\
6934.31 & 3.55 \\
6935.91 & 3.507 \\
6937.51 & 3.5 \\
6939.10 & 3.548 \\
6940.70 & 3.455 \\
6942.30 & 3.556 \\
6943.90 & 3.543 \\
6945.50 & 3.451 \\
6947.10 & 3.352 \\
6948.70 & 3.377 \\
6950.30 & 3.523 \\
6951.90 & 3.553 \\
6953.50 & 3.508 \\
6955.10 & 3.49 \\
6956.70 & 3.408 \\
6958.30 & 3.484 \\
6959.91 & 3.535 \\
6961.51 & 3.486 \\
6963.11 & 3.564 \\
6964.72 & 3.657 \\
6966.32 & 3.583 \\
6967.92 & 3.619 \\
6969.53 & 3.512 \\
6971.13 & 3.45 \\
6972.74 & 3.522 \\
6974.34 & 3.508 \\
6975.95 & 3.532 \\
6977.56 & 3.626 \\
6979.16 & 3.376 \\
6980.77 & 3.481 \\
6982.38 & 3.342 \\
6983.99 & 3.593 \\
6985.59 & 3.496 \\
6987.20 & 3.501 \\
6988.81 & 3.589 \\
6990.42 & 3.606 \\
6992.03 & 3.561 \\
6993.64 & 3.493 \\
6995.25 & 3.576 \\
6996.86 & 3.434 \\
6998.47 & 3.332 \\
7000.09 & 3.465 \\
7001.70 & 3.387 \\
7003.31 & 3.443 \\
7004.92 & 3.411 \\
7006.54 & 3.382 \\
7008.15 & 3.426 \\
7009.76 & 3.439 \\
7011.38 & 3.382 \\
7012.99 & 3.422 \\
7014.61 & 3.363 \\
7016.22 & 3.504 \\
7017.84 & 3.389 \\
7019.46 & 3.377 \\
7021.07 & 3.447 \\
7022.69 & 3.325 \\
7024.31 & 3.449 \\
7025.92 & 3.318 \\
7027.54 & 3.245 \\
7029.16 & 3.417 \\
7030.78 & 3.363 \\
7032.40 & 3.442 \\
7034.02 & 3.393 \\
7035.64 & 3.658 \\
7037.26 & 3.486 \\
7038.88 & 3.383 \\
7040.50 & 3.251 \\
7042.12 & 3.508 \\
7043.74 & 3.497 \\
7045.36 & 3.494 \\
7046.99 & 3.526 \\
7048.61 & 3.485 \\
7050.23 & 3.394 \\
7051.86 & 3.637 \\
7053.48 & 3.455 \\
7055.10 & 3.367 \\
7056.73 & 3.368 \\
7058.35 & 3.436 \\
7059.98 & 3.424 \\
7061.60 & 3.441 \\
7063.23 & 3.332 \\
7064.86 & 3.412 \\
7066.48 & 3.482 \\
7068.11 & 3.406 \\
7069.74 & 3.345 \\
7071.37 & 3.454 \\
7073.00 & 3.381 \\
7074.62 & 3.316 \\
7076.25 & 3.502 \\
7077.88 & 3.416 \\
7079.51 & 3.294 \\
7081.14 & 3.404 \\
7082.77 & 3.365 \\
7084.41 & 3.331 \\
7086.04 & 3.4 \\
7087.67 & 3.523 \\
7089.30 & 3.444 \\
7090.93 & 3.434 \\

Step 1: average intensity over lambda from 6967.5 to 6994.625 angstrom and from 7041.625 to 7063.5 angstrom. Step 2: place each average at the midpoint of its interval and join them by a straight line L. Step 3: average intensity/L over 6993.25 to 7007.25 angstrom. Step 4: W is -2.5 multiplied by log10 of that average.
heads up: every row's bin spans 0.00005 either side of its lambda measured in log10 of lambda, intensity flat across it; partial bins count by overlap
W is 0.02 mag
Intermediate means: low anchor 3.52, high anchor 3.46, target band 3.43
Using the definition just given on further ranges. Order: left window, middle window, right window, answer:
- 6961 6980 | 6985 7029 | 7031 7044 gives 0.02 mag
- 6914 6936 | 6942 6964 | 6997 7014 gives -0.01 mag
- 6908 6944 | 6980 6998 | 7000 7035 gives -0.02 mag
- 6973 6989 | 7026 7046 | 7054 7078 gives 0.01 mag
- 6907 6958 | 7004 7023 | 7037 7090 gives 0.01 mag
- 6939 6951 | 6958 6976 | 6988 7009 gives -0.02 mag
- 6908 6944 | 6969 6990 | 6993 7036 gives -0.02 mag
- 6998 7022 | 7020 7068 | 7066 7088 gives -0.01 mag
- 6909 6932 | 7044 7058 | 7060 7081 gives -0.02 mag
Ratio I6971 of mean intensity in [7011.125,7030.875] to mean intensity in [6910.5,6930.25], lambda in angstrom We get 1.0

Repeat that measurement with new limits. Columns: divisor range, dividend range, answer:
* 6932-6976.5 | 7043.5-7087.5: 0.98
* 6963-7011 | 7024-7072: 0.98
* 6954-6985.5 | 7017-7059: 0.98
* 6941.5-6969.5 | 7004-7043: 0.97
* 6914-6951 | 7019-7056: 0.98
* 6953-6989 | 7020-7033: 0.96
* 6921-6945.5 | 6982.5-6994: 1.01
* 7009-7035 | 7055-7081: 1.00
